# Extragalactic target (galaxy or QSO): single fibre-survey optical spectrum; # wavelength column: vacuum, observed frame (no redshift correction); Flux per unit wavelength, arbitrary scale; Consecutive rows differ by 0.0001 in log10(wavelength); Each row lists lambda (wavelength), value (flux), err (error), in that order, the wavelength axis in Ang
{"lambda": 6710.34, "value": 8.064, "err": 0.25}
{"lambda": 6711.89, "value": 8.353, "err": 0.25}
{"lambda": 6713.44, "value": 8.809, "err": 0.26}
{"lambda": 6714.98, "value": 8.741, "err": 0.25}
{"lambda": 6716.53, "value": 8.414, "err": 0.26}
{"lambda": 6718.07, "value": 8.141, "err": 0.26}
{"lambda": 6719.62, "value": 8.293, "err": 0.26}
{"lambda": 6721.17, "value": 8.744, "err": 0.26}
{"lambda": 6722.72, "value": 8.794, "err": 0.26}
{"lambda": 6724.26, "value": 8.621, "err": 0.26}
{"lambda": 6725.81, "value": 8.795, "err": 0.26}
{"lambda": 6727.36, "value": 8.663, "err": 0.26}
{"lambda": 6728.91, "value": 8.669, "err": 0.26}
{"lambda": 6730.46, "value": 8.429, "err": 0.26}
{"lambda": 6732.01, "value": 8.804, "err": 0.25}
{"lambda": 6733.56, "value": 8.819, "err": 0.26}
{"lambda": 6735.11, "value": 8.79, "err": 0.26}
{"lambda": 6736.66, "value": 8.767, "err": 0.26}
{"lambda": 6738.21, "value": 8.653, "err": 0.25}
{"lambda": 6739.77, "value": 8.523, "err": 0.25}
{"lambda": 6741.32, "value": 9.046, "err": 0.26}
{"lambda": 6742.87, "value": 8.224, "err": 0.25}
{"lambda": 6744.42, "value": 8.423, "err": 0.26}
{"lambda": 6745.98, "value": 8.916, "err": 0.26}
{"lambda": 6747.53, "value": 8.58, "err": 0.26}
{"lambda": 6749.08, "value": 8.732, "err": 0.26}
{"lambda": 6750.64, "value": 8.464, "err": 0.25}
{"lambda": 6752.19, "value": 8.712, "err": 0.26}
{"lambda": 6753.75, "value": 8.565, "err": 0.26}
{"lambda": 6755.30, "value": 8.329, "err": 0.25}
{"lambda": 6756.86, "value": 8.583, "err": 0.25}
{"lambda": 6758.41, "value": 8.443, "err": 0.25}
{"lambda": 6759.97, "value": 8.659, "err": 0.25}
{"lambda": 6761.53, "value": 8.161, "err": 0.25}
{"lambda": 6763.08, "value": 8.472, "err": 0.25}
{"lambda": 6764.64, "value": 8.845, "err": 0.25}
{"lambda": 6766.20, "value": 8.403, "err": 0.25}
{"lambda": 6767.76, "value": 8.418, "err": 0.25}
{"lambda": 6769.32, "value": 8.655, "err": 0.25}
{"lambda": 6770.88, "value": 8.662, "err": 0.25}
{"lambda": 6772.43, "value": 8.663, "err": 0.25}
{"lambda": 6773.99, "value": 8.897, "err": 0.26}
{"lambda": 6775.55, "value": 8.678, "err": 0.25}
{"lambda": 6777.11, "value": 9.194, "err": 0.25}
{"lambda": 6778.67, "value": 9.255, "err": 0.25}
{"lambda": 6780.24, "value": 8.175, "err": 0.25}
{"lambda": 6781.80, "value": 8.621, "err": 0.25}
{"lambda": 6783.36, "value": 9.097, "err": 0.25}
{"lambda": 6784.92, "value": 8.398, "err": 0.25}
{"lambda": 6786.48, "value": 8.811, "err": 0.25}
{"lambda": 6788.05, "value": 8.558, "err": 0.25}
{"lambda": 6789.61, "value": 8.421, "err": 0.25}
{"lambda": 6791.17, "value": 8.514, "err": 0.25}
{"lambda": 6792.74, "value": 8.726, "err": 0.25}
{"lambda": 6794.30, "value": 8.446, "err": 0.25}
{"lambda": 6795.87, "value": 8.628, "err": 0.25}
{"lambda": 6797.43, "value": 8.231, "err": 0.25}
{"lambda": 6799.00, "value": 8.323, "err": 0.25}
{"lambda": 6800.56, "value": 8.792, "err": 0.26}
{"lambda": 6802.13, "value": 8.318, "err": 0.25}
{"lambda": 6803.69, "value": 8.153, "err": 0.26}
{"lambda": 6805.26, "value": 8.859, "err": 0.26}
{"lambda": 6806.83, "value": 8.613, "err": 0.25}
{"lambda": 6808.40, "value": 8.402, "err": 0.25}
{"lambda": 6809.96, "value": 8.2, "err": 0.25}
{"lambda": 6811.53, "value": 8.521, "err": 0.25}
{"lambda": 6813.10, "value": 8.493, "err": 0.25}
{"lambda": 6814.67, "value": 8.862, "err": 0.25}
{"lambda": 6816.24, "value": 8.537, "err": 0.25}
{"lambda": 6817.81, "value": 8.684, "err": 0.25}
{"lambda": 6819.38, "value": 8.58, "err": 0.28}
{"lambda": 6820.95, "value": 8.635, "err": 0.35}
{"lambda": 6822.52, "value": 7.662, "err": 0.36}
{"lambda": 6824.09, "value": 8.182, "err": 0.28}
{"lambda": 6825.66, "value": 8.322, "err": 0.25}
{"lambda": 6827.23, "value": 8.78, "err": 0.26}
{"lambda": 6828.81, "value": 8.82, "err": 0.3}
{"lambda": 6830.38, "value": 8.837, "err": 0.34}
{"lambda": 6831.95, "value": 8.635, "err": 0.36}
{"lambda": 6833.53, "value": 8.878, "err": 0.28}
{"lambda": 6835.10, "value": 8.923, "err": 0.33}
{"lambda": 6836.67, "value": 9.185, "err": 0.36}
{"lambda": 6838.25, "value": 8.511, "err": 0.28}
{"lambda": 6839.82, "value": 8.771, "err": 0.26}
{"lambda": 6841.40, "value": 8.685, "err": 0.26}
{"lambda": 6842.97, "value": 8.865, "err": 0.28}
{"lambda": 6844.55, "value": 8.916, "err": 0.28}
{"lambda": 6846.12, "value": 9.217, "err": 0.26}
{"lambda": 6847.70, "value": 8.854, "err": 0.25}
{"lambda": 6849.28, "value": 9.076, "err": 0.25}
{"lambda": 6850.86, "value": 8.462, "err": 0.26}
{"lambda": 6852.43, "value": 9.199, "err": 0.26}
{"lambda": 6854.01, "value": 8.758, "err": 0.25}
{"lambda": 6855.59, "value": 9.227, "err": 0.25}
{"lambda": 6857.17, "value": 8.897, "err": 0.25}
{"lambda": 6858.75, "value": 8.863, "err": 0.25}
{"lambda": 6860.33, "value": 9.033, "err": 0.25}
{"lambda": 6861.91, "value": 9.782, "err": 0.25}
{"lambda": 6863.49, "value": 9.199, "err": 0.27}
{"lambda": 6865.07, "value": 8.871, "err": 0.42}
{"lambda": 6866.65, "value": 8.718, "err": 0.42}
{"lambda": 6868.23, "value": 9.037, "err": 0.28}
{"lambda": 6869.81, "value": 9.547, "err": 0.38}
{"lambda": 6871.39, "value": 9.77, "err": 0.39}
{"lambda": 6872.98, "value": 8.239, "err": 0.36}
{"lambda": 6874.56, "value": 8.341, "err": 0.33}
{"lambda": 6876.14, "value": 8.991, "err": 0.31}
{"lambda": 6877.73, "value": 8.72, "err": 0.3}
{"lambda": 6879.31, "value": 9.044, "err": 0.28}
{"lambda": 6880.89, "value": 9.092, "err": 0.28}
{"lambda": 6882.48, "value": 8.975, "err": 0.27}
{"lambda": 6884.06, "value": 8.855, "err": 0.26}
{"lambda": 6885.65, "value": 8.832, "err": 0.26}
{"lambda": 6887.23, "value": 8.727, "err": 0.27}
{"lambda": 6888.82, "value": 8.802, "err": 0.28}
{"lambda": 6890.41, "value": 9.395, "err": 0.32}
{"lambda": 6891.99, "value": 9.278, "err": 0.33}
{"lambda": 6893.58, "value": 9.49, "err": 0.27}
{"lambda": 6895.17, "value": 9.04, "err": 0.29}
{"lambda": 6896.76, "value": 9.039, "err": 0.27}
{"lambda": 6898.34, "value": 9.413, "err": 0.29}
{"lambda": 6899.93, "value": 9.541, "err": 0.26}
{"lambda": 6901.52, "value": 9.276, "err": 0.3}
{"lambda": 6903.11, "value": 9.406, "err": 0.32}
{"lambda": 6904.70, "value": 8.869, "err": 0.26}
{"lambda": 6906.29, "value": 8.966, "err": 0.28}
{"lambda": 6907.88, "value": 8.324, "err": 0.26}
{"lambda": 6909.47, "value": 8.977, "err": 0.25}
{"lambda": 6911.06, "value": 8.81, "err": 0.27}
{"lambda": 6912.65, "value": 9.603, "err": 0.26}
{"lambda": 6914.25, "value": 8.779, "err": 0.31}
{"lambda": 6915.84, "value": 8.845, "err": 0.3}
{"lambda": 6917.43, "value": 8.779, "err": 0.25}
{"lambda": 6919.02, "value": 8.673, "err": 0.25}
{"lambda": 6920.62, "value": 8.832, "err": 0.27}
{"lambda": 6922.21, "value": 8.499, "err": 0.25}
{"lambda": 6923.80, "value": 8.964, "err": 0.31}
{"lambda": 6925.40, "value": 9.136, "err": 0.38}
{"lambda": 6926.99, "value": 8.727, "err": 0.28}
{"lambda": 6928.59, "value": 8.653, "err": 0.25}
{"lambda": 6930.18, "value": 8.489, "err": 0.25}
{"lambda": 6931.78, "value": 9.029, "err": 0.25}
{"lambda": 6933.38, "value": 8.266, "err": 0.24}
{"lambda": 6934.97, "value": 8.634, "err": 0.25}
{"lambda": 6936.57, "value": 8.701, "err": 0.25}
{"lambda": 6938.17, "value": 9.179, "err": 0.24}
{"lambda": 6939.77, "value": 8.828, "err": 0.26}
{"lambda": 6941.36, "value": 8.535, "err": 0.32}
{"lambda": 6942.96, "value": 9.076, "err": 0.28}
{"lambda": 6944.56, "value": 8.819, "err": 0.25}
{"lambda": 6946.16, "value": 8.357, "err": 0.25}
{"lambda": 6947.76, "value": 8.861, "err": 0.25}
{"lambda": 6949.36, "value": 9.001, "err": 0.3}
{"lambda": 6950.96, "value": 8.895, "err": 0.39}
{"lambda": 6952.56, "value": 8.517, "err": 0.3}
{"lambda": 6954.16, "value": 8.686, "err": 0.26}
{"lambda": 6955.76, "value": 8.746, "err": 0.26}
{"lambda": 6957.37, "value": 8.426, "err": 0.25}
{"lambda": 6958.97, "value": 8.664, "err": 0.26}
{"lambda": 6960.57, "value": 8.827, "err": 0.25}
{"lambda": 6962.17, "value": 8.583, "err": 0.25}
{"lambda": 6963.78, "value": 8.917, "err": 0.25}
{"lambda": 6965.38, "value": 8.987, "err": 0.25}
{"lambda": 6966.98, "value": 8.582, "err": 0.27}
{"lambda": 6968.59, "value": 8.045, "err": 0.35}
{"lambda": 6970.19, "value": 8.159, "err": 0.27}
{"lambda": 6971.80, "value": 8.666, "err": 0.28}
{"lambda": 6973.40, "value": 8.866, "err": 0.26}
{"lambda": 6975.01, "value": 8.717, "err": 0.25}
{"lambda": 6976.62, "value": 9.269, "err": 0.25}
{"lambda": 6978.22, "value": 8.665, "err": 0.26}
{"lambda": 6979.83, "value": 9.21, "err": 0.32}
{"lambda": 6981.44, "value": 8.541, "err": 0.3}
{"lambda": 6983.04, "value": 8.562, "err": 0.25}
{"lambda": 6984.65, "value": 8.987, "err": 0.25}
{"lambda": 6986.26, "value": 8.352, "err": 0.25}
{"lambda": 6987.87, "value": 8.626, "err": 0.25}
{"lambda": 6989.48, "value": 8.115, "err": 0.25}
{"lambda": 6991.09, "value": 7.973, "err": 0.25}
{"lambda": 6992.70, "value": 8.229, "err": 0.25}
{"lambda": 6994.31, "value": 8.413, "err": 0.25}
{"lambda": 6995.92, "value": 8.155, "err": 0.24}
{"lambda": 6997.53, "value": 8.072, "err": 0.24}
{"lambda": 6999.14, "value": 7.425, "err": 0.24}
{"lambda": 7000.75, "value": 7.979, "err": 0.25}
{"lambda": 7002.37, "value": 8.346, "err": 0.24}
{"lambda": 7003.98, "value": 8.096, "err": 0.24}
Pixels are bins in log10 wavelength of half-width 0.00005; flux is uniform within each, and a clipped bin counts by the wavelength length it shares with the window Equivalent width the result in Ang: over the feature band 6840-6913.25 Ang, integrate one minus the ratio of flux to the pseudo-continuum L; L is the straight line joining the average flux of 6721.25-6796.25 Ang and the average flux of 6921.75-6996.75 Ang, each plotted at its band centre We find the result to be -3.1 Ang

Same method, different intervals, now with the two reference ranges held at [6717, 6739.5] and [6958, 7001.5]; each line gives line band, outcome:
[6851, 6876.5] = -1.3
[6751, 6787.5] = -0.1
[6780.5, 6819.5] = 0.2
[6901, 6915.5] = -0.8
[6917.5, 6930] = -0.3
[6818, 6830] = 0.2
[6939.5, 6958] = -0.5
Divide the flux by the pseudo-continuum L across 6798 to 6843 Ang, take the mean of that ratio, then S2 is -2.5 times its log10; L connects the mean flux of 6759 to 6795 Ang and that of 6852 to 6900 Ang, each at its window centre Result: 0.03 mag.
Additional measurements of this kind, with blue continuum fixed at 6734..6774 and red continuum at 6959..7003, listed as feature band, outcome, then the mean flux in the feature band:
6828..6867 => -0.05 mag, 8.93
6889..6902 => -0.09 mag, 9.29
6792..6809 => 0.01 mag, 8.5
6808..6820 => 0.00 mag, 8.54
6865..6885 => -0.05 mag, 8.94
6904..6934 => -0.04 mag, 8.8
